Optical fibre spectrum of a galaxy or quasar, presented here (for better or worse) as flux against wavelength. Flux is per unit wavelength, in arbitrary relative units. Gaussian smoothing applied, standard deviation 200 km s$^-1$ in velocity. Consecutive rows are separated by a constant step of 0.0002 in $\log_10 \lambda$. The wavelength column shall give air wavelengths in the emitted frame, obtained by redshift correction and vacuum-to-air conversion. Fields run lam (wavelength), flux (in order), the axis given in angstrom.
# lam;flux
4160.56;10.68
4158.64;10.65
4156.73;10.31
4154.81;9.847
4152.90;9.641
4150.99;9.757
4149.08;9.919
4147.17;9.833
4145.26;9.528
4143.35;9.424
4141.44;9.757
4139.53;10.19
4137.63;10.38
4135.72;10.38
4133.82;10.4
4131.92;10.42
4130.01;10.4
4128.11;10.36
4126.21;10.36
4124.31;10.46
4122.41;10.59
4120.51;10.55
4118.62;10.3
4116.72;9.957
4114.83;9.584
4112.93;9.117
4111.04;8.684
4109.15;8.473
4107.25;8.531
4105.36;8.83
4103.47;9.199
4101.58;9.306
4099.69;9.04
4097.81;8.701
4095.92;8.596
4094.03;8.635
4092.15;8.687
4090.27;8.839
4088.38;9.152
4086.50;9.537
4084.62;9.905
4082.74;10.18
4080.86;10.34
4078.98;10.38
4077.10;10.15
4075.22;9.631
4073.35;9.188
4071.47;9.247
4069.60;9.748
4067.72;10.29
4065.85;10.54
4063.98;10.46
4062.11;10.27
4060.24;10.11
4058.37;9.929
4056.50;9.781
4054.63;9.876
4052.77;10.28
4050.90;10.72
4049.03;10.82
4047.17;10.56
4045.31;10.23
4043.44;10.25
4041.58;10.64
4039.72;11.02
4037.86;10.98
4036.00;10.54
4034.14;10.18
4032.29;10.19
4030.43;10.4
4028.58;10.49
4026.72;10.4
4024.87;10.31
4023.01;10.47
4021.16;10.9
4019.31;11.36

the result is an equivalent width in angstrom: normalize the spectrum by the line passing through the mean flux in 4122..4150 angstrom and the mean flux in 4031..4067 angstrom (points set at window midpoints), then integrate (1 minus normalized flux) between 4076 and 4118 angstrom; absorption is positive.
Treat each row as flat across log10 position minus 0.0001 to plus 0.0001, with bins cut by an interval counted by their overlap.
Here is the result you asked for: 4.0 angstrom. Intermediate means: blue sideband 10.4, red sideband 10.1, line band 9.27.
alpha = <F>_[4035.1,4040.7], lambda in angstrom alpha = 10.8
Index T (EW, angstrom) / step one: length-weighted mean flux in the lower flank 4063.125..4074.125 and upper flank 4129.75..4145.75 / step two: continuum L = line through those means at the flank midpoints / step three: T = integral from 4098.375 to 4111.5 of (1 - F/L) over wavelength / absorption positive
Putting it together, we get 1.5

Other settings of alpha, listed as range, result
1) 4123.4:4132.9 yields 10.4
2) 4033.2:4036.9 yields 10.4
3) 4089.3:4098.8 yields 8.7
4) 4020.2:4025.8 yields 10.6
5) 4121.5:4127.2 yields 10.5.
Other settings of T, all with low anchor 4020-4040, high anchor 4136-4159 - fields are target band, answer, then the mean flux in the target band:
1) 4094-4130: 2.2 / 9.48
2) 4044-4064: 0.3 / 10.3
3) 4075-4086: 0.2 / 10.1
